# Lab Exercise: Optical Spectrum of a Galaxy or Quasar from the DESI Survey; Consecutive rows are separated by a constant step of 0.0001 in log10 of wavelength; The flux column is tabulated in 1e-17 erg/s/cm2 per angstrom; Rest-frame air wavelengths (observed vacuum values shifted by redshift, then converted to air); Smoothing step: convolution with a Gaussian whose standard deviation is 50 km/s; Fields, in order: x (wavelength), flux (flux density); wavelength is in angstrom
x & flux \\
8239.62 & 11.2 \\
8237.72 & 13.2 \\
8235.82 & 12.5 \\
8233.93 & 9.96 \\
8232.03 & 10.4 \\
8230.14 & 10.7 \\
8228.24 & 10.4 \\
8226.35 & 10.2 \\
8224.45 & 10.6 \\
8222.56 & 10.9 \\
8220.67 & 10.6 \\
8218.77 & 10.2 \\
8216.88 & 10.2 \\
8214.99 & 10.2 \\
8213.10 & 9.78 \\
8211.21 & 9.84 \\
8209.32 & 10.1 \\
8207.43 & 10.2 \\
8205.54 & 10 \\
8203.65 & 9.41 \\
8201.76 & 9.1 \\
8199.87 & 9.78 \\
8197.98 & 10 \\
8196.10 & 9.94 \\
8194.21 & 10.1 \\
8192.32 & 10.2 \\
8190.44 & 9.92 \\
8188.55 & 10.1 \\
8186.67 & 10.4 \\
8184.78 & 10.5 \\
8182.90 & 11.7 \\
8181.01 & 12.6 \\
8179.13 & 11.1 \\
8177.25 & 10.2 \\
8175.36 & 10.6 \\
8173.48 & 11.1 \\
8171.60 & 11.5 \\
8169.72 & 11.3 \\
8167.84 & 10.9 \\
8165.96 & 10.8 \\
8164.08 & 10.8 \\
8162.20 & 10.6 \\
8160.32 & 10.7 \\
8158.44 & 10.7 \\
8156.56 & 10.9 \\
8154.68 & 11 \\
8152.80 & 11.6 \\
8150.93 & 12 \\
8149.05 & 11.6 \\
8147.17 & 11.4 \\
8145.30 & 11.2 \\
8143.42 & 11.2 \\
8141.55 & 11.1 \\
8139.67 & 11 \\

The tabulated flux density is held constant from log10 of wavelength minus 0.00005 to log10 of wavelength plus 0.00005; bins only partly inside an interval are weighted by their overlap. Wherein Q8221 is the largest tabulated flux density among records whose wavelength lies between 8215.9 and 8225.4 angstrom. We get 10.9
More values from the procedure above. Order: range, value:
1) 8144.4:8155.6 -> 12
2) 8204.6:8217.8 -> 10.2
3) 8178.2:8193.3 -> 12.6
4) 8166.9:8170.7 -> 11.3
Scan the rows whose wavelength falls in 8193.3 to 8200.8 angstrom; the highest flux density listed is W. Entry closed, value 10.1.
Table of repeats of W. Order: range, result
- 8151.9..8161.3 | 11.6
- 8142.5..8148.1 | 11.4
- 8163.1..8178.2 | 11.5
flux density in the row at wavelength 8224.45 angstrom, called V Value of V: 10.6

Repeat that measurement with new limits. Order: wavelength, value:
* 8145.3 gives 11.2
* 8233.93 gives 9.96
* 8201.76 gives 9.1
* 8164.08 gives 10.8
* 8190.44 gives 9.92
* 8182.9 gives 11.7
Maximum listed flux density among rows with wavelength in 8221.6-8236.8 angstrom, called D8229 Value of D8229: 12.5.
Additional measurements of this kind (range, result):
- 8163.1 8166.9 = 10.8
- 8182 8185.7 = 11.7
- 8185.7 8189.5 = 10.4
